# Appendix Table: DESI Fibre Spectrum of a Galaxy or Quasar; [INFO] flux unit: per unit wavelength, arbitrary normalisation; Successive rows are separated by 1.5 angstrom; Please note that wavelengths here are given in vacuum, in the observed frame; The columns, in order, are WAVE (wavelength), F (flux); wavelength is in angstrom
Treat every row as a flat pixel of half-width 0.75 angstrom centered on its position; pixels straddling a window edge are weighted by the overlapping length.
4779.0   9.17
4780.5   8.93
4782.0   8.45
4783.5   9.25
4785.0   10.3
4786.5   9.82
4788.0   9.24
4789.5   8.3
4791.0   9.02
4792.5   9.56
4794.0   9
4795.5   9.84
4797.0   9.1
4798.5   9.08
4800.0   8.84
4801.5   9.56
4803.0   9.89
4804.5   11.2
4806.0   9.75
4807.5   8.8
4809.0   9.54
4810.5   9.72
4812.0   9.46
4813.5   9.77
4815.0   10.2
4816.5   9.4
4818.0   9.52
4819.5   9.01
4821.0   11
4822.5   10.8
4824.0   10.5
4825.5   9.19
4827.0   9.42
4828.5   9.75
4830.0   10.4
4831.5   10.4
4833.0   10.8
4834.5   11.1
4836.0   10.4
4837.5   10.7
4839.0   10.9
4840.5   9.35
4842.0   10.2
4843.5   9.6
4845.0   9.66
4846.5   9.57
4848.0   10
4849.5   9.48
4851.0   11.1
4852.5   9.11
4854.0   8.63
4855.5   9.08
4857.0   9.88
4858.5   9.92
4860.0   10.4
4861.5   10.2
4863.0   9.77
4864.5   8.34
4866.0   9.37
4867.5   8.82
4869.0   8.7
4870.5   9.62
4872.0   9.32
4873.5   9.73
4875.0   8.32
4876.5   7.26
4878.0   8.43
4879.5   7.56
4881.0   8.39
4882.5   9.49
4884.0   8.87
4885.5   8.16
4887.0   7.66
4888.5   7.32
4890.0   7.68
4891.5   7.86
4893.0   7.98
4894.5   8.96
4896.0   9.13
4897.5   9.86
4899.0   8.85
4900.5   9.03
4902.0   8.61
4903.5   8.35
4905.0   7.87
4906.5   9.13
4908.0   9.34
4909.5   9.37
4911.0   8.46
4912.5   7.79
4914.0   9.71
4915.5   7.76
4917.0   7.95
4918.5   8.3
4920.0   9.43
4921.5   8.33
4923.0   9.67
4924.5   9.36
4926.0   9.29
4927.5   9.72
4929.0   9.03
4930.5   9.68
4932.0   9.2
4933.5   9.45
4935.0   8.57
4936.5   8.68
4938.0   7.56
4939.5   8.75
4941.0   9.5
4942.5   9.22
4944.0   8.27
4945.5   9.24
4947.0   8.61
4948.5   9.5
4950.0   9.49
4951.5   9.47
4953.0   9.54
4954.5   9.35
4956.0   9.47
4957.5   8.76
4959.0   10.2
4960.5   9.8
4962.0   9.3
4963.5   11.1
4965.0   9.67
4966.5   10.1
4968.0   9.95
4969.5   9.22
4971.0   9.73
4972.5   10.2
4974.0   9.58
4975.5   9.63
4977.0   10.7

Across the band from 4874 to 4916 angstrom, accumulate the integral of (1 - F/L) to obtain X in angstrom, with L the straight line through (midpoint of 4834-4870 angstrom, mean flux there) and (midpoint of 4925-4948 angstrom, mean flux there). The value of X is 3.94 angstrom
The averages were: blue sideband 9.75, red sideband 8.99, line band 8.48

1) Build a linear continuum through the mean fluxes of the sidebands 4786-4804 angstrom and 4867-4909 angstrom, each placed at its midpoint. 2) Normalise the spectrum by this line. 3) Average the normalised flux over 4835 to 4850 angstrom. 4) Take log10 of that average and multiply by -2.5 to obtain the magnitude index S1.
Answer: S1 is -0.12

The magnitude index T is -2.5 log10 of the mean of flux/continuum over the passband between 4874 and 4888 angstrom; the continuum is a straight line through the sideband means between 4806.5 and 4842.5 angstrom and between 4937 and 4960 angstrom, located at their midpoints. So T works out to 0.166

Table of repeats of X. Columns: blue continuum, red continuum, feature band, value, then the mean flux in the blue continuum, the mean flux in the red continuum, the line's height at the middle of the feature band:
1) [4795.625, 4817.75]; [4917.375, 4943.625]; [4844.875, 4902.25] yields 1.94 angstrom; 9.6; 9.02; 9.28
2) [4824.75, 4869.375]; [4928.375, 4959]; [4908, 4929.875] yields 0.92 angstrom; 9.82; 9.09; 9.28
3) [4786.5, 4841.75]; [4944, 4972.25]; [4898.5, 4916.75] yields 1.85 angstrom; 9.8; 9.56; 9.64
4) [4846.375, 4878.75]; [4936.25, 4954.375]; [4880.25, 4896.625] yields 1.61 angstrom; 9.32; 9.01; 9.22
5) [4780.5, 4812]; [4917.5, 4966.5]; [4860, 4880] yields 0.79 angstrom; 9.4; 9.24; 9.32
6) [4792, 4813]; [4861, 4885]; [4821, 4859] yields -3.48 angstrom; 9.53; 8.87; 9.18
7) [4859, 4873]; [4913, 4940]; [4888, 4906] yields 1.31 angstrom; 9.41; 8.9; 9.15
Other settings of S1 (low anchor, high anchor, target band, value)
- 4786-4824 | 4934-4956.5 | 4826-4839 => -0.098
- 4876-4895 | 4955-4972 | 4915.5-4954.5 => 0.017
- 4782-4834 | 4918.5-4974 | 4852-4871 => 0.020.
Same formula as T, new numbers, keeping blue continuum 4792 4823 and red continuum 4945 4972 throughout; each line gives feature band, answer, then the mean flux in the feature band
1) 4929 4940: 0.09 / 8.86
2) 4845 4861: -0.01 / 9.72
